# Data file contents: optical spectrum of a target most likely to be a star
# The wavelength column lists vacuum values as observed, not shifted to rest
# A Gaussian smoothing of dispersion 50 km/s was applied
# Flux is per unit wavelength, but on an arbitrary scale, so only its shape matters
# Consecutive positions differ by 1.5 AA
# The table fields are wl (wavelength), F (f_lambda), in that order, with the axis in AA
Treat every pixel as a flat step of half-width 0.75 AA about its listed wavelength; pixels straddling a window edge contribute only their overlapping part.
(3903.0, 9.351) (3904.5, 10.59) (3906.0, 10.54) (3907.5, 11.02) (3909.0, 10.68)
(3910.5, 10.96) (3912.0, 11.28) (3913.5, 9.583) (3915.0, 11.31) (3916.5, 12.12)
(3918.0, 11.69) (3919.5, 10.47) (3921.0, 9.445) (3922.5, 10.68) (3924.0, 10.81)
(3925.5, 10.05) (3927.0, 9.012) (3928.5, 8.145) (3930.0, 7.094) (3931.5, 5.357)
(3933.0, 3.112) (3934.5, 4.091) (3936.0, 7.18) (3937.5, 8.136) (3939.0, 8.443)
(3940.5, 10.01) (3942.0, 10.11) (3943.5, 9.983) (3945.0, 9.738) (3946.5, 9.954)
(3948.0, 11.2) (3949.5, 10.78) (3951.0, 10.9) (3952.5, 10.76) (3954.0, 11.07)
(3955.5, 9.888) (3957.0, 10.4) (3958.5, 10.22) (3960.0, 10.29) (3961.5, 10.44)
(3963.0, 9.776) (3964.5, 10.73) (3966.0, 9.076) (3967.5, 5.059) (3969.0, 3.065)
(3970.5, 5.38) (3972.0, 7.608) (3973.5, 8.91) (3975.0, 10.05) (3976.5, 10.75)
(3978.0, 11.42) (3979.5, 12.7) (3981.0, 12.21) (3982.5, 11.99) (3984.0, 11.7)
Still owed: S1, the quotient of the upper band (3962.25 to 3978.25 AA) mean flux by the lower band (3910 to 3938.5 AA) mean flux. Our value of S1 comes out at 0.92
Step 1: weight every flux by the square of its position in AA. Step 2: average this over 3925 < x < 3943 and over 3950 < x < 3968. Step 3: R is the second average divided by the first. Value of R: 1.33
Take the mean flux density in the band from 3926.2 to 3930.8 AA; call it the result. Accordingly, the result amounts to 8.08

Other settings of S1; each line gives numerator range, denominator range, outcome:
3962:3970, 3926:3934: 1.15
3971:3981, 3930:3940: 1.65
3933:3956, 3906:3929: 0.88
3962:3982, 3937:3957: 0.89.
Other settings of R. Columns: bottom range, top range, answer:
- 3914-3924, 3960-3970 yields 0.76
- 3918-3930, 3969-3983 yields 1.02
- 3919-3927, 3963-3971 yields 0.70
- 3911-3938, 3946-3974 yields 1.06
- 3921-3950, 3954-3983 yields 1.12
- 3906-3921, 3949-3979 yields 0.88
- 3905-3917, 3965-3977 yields 0.71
